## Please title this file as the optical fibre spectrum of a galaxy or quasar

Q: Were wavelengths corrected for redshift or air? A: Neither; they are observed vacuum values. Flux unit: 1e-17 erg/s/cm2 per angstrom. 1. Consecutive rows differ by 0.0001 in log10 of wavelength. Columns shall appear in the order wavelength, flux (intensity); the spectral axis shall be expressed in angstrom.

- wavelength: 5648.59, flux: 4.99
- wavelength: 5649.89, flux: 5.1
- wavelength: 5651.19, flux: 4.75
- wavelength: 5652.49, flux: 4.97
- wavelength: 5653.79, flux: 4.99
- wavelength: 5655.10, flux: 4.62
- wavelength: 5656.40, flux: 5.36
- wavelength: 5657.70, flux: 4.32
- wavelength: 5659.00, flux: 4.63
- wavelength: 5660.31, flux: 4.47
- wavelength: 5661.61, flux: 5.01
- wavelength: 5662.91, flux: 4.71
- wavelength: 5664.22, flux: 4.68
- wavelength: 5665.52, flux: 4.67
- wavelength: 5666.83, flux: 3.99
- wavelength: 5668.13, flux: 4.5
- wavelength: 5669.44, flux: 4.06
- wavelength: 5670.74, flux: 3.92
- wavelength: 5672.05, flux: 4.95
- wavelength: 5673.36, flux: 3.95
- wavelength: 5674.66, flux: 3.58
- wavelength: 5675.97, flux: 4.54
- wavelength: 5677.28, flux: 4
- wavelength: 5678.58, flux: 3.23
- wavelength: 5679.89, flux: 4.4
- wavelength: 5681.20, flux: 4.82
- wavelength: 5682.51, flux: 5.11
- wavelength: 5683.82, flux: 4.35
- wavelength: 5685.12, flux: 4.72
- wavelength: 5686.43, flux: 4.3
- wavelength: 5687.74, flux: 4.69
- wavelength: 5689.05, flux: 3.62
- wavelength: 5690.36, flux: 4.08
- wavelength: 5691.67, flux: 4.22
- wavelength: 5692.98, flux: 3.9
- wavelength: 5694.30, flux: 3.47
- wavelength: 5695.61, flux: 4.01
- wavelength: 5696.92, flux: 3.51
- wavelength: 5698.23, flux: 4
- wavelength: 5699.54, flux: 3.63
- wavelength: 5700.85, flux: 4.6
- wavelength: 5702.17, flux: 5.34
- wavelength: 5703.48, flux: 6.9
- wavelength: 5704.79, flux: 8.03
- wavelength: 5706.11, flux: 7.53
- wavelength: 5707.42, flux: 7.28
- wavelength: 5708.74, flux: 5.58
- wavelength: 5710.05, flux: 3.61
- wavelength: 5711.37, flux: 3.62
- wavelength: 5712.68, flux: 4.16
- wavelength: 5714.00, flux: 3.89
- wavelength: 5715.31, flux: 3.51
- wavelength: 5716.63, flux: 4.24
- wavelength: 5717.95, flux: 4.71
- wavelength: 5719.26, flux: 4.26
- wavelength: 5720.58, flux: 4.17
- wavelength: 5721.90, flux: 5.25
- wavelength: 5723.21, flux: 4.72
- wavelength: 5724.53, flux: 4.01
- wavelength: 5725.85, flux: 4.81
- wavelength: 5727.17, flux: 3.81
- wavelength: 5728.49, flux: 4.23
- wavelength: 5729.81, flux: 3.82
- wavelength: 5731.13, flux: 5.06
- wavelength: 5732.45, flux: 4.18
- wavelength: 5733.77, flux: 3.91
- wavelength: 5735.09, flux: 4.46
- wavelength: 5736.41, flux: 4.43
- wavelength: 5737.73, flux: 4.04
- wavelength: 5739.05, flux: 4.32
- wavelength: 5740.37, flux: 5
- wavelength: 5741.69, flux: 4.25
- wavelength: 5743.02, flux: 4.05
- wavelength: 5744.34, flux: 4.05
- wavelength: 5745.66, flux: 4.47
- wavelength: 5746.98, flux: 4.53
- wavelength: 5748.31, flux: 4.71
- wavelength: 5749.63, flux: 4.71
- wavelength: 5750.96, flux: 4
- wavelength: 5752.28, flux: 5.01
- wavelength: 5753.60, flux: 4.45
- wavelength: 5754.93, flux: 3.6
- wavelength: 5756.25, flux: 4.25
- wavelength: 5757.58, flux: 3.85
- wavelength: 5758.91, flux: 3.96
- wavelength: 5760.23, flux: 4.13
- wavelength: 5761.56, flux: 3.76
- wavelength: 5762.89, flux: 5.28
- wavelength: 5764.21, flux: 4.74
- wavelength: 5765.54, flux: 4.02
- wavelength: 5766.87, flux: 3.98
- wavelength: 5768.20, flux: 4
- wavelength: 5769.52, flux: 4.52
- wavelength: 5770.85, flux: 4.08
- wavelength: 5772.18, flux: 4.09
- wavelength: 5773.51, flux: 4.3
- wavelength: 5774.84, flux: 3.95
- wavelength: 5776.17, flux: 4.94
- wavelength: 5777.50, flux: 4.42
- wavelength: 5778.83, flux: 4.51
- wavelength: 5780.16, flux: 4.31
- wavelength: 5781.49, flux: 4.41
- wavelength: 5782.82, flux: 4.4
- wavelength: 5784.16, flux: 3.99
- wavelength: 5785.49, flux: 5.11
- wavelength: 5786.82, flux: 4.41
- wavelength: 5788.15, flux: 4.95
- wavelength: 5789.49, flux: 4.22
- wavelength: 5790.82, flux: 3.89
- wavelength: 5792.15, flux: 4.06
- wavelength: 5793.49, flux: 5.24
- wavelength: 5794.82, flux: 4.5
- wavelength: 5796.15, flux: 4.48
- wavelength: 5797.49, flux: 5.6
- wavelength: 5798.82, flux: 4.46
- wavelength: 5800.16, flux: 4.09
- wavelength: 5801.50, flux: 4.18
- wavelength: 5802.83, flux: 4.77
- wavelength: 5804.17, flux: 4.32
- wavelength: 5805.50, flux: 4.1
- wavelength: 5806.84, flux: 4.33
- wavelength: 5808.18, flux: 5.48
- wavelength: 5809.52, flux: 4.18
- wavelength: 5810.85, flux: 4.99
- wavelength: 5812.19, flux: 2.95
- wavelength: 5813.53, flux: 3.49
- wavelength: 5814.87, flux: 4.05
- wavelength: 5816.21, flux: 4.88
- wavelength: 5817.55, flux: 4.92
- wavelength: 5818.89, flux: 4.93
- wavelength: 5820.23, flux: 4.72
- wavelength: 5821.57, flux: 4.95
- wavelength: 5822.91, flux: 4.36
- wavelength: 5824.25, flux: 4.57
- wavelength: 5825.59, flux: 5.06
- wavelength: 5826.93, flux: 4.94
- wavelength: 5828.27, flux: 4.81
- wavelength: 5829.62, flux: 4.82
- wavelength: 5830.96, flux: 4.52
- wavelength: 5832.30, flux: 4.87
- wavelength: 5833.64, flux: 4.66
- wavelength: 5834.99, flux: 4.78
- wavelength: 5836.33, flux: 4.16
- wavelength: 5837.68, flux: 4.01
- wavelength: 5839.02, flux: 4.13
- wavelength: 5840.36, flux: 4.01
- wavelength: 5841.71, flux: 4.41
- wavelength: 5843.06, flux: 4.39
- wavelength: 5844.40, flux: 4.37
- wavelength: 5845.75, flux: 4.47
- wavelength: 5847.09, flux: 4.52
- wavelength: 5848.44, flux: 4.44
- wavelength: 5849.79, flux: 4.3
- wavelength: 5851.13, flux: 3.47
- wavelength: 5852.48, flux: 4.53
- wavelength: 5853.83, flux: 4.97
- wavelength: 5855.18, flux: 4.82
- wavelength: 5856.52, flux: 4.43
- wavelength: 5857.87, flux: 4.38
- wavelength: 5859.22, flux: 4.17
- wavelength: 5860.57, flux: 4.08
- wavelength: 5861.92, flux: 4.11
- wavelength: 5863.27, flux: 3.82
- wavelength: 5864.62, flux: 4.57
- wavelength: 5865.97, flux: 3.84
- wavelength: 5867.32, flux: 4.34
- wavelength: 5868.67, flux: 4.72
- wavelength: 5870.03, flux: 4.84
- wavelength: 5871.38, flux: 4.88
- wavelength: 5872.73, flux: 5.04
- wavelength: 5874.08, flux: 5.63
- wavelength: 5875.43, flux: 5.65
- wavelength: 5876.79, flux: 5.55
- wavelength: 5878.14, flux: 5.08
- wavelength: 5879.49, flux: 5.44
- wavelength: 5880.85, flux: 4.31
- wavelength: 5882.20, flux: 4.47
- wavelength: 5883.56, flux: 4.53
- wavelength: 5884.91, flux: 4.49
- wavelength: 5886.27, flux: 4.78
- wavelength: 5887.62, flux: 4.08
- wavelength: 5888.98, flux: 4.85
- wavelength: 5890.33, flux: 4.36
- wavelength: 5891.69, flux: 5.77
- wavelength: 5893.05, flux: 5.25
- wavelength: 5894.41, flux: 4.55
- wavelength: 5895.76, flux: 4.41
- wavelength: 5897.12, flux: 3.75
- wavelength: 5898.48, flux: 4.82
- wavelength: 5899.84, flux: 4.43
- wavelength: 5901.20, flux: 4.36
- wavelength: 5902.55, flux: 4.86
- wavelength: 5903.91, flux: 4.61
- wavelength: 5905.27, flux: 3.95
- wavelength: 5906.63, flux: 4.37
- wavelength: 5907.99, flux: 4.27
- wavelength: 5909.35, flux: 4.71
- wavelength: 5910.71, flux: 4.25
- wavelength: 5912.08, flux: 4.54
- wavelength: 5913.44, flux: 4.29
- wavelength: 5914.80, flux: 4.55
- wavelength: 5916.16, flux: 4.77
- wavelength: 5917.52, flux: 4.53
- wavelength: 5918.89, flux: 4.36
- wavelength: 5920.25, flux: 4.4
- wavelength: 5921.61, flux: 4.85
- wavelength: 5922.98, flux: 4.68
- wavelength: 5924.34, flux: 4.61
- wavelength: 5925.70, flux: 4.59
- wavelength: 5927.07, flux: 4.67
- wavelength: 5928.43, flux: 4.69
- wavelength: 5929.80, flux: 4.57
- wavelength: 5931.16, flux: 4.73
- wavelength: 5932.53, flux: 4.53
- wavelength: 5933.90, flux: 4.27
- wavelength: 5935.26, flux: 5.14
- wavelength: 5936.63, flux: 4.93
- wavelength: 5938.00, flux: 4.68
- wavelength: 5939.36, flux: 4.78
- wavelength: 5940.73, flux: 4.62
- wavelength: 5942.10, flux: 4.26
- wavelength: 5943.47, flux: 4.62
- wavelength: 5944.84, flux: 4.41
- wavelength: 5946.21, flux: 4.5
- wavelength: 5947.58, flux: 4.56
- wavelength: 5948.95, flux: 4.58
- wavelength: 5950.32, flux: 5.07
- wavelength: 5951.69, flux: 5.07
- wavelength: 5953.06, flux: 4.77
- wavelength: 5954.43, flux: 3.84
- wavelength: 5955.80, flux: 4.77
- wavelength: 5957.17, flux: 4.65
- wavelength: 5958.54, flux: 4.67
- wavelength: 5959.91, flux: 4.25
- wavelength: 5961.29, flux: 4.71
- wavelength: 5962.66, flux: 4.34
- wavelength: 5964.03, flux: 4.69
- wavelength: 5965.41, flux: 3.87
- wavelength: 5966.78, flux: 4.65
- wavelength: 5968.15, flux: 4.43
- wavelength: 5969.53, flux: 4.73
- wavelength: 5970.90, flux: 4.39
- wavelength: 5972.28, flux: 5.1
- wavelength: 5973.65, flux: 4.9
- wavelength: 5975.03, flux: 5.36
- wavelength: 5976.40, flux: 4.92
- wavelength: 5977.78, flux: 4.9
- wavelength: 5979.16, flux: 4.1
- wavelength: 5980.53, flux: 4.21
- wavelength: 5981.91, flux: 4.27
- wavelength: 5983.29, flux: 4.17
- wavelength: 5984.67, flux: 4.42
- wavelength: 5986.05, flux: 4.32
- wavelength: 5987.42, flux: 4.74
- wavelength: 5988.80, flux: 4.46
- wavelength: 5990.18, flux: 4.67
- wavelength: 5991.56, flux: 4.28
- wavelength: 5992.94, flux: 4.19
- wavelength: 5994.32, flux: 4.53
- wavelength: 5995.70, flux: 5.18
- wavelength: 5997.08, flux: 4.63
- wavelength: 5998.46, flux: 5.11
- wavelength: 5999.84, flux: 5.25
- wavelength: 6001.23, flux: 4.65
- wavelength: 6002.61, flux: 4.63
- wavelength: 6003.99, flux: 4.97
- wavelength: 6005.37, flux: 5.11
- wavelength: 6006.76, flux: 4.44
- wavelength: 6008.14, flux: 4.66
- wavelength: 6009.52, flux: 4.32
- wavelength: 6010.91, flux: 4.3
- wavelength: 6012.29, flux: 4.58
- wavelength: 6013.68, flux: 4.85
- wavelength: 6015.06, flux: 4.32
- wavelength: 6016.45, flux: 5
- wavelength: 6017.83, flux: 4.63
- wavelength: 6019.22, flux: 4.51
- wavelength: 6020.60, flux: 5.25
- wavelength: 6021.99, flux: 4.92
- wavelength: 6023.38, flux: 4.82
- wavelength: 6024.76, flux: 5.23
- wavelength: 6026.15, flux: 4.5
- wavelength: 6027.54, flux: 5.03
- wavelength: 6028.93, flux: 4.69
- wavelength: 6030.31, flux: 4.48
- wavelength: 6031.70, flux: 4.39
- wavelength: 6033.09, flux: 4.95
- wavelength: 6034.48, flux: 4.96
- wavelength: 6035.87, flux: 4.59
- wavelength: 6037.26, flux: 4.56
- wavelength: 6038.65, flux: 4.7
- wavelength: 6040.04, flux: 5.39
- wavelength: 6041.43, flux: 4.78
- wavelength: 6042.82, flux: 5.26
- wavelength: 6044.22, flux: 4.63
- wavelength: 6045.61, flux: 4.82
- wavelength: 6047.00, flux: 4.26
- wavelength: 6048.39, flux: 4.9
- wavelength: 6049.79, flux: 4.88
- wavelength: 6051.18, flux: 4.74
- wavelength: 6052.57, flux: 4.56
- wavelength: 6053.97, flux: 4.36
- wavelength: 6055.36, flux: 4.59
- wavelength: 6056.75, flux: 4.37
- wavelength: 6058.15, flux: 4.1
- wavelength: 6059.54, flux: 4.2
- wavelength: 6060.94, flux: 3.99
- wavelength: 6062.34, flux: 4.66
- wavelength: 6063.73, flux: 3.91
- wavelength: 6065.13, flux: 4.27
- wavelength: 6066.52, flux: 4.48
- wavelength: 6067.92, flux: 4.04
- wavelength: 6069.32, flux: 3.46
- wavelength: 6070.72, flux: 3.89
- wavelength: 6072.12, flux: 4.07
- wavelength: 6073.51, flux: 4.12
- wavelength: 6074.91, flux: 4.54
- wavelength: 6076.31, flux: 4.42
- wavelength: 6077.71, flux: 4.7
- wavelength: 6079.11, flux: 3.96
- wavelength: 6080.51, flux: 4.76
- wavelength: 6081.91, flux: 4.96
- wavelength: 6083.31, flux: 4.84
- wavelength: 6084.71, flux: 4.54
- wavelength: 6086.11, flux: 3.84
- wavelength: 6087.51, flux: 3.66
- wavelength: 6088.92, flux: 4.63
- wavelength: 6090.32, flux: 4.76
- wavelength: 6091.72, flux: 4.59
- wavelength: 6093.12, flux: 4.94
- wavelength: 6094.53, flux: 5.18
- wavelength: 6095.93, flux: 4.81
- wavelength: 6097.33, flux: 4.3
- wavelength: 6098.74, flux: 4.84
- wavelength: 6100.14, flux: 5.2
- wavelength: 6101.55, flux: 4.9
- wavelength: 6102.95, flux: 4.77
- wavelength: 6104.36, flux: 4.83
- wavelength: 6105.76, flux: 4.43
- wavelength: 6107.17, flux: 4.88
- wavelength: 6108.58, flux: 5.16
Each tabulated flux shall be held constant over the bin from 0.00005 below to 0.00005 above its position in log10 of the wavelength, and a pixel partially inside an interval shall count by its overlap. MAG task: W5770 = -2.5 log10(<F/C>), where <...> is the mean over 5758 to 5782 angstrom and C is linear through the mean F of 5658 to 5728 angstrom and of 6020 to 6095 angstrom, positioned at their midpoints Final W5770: 0.057 mag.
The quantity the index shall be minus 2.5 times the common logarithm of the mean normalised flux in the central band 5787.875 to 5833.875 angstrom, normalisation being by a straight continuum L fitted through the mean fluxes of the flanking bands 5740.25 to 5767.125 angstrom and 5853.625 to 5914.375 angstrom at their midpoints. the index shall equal -0.03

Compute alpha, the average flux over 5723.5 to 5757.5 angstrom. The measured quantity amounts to 4.32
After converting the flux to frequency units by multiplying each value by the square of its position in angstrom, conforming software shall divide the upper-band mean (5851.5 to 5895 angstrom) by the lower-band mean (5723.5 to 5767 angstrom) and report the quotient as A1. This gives 1.14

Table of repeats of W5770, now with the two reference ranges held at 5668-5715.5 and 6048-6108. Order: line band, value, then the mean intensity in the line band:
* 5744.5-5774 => 0.060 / 4.29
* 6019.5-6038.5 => -0.070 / 4.79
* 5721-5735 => 0.038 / 4.38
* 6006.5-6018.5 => -0.019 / 4.57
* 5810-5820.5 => 0.042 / 4.35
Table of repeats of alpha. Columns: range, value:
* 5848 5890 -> 4.6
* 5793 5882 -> 4.56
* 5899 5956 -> 4.57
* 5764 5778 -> 4.26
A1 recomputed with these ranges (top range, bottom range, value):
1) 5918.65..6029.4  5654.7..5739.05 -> 1.13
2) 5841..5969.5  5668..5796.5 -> 1.10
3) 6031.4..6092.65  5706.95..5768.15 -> 1.15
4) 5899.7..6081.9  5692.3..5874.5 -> 1.10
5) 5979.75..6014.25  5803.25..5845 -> 1.08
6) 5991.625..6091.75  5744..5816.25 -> 1.15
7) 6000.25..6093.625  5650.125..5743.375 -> 1.14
